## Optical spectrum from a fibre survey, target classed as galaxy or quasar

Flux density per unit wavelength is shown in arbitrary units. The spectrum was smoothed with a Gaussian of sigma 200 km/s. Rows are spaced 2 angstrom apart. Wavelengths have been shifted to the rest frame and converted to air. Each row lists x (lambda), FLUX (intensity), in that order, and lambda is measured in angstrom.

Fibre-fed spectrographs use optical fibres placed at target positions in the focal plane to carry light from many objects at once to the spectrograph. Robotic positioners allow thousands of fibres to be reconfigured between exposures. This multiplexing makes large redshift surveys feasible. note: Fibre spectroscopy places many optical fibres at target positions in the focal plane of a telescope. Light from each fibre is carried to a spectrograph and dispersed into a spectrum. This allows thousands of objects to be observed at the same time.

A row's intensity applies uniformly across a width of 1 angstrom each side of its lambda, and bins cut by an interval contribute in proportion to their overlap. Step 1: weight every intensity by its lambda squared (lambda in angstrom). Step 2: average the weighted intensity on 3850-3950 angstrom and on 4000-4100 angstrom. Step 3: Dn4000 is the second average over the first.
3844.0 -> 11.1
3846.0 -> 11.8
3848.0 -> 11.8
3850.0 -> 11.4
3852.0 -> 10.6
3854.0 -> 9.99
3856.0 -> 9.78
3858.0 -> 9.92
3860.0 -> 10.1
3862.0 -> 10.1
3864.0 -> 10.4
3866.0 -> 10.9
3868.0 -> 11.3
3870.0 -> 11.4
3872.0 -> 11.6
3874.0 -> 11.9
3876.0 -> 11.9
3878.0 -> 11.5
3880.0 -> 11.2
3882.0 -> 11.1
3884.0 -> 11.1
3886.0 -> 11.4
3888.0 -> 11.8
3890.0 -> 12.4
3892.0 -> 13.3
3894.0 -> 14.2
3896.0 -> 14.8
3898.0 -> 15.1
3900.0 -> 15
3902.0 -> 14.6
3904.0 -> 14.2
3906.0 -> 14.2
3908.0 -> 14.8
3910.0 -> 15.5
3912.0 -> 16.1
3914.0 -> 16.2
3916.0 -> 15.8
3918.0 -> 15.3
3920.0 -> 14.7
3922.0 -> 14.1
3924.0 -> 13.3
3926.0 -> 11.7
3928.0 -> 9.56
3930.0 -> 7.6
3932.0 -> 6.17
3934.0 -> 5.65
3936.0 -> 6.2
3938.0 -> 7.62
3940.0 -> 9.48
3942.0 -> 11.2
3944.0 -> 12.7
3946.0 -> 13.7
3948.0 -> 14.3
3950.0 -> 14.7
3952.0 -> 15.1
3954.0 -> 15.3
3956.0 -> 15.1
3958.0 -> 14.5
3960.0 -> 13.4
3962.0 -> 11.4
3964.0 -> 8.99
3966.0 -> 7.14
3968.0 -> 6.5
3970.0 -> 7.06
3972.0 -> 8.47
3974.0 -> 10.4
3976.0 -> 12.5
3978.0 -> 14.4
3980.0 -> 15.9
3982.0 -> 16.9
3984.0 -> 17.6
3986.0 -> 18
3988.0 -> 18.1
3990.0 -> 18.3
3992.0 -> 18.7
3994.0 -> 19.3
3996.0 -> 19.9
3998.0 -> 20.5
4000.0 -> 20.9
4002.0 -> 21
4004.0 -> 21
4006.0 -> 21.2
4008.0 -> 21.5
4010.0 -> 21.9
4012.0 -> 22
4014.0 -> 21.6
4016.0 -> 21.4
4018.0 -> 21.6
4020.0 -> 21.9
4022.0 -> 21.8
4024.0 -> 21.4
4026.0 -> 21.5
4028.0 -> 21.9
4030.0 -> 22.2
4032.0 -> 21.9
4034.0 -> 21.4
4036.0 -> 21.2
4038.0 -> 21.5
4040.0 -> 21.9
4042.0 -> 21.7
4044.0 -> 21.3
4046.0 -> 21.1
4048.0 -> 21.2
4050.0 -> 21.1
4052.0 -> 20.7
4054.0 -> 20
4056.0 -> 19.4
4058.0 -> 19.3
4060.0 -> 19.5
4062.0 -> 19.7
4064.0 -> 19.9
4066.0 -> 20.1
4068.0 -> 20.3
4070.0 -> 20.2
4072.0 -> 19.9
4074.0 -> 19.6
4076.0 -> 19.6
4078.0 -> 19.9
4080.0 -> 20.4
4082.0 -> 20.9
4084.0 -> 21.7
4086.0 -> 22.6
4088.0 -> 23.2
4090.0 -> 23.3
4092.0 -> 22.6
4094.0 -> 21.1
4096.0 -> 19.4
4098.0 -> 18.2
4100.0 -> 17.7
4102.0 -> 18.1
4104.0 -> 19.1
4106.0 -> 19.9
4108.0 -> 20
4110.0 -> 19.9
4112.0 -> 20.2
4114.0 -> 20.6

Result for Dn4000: 1.88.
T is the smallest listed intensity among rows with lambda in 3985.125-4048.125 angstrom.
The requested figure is 18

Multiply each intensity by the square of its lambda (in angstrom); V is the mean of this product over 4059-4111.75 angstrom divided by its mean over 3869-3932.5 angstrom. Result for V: 1.7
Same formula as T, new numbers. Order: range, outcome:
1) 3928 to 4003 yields 5.65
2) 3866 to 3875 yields 10.9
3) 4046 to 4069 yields 19.3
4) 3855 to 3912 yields 9.78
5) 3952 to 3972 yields 6.5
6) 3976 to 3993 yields 12.5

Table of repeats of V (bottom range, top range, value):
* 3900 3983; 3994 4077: 1.78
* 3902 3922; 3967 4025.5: 1.25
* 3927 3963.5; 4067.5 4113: 1.93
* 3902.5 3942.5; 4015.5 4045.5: 1.90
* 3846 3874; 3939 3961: 1.32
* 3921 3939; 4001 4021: 2.46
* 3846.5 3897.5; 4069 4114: 1.98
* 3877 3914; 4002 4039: 1.70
